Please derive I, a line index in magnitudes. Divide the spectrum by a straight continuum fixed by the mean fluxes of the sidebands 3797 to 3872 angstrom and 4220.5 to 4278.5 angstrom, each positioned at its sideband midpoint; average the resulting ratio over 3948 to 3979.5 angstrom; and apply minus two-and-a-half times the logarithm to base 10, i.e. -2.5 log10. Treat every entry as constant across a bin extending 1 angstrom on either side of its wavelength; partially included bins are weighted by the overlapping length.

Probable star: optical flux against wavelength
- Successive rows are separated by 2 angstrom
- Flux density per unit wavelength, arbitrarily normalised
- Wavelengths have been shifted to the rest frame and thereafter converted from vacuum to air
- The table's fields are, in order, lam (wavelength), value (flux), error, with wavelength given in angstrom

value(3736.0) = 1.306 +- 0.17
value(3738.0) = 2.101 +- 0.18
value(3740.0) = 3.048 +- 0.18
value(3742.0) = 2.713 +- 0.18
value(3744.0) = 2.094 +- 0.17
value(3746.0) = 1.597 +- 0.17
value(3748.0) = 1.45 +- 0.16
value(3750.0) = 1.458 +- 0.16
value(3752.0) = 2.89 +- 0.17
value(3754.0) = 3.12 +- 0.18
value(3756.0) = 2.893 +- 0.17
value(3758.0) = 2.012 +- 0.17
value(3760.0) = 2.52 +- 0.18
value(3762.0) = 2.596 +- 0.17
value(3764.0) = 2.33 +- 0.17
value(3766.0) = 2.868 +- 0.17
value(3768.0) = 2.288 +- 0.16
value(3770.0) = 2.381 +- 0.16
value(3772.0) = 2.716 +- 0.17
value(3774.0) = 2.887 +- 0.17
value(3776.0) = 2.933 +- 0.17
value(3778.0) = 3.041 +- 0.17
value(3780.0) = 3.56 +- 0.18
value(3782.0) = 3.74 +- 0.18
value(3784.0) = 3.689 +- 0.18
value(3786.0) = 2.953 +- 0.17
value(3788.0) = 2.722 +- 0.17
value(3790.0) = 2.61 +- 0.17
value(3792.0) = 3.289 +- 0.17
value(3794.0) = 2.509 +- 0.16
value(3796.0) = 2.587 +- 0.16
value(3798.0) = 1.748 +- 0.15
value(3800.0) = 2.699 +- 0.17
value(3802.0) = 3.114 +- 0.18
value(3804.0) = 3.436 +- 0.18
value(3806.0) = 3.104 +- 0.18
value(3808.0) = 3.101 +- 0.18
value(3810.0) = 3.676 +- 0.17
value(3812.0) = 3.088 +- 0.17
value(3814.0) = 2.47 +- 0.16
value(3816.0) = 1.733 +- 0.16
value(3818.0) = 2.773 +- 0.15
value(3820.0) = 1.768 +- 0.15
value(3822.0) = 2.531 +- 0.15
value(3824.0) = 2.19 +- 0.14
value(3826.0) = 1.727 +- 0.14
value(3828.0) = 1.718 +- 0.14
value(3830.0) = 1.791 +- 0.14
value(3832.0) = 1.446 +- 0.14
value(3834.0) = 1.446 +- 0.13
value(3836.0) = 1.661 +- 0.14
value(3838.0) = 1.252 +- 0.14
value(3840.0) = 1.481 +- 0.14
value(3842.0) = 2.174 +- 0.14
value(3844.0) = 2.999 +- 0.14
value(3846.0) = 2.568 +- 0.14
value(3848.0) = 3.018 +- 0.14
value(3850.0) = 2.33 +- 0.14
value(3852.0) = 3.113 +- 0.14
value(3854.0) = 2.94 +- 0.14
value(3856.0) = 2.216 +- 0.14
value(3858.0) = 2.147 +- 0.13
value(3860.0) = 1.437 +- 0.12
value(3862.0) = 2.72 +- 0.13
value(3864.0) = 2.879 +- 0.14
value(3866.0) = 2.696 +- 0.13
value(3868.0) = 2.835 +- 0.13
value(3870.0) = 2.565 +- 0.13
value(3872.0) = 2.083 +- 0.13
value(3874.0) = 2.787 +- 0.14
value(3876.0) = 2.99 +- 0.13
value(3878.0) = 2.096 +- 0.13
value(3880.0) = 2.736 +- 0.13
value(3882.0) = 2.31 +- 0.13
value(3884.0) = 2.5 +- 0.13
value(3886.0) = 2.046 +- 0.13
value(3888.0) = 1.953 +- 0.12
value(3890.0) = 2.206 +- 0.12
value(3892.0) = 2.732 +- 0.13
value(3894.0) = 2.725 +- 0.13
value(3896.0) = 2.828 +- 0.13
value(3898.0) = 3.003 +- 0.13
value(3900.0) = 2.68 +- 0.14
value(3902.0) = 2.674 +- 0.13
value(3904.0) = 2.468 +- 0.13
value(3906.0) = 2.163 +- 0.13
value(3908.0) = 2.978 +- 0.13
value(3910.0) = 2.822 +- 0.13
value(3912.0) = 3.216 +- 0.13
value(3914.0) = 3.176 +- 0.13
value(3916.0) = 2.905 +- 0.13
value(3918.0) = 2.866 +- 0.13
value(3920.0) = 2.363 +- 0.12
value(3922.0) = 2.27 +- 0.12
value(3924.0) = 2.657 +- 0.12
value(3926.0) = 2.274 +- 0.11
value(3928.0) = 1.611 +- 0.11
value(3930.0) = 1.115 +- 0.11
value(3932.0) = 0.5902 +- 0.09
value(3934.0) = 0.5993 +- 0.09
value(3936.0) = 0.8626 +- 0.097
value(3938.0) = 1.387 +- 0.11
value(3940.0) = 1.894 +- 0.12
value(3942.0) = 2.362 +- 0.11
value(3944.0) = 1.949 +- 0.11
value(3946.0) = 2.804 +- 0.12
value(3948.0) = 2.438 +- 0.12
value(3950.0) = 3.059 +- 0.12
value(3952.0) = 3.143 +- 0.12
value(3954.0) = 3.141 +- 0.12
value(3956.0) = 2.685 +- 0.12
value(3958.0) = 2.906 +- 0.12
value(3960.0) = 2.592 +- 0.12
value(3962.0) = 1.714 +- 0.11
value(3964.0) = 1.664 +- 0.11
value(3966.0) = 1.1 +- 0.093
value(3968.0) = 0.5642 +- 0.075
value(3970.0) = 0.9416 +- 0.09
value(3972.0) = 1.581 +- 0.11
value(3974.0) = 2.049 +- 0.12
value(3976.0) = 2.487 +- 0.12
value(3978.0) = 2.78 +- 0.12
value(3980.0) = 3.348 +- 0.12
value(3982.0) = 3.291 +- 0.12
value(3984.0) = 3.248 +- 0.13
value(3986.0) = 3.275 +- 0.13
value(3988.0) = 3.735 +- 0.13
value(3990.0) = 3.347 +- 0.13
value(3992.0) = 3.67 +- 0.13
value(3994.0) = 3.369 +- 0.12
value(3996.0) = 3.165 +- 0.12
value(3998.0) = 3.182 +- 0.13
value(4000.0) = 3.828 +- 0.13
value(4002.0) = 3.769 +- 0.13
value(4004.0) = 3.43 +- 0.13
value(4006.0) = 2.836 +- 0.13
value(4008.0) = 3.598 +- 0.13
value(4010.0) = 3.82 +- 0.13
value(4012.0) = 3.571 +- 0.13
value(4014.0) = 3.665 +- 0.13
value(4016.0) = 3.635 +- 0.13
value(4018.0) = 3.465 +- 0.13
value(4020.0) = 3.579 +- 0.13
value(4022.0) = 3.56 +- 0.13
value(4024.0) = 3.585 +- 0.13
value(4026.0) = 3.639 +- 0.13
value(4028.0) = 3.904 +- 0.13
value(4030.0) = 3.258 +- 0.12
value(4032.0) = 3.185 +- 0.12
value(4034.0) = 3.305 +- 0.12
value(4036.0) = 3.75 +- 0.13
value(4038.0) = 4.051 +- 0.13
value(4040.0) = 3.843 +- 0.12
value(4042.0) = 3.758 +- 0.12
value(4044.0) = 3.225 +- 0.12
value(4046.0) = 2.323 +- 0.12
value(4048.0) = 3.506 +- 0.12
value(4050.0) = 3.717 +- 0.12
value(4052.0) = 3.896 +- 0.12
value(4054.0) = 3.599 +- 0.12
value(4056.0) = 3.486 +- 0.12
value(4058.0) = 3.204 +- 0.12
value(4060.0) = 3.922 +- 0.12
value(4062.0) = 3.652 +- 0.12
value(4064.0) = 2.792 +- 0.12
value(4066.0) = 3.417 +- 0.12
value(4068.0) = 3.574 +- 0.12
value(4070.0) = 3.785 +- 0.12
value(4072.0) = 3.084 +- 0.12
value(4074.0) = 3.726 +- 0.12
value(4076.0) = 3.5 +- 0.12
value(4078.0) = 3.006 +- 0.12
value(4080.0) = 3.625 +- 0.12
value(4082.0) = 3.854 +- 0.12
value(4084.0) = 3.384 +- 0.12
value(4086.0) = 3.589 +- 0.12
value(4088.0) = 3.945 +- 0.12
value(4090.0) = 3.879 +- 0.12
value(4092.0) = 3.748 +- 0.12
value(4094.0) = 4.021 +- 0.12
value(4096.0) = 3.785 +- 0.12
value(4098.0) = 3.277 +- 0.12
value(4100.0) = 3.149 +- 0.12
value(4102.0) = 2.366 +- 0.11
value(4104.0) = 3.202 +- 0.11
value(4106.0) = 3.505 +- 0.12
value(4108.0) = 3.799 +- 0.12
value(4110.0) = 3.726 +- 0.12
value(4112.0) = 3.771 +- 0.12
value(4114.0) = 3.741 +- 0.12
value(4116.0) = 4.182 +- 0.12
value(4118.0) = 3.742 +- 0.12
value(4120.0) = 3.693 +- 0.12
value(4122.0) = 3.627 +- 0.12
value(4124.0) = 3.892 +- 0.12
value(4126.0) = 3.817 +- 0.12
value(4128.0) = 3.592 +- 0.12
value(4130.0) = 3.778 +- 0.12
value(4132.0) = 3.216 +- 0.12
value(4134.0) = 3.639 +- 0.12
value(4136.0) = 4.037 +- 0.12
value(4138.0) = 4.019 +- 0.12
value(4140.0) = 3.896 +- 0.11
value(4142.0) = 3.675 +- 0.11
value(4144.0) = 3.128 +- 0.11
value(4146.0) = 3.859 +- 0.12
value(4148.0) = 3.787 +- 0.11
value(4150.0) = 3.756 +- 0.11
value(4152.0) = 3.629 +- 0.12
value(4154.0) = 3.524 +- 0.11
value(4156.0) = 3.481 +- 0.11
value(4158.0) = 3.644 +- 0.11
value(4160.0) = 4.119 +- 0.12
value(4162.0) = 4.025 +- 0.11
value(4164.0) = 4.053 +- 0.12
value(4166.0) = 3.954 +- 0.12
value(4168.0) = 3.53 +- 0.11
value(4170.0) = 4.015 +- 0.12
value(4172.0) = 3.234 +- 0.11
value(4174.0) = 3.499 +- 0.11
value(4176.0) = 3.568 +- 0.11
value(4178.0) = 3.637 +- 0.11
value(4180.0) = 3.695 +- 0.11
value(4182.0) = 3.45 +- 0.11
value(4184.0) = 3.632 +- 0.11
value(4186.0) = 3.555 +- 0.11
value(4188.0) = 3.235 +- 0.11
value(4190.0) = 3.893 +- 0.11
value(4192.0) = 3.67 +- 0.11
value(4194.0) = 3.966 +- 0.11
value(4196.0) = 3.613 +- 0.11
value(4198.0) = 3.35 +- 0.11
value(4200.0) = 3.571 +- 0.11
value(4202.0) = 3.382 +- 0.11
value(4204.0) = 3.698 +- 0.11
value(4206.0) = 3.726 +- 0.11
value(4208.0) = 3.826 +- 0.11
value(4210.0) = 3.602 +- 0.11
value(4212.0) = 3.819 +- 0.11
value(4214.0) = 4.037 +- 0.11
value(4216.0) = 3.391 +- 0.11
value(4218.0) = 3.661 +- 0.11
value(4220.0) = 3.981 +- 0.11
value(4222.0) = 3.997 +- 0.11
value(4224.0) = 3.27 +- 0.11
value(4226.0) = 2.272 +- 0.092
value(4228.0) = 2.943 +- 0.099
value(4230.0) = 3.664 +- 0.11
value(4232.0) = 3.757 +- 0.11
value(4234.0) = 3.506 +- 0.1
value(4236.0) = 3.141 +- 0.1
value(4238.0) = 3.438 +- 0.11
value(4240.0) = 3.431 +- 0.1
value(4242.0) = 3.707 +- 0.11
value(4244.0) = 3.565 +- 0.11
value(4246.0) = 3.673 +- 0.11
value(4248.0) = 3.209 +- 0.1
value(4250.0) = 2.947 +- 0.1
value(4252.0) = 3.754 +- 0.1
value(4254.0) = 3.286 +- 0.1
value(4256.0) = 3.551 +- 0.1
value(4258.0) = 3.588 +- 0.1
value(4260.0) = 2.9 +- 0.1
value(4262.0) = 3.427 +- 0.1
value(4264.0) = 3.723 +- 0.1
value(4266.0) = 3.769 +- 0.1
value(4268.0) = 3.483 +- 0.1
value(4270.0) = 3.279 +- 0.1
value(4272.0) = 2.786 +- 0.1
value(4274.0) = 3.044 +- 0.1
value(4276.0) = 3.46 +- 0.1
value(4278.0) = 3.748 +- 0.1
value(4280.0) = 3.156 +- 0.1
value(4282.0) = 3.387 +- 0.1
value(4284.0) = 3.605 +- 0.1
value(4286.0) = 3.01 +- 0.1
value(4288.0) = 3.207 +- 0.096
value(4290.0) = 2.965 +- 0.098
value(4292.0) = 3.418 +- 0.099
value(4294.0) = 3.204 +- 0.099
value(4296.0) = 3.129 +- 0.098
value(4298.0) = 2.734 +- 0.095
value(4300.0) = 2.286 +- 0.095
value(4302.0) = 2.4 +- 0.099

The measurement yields 0.23 mag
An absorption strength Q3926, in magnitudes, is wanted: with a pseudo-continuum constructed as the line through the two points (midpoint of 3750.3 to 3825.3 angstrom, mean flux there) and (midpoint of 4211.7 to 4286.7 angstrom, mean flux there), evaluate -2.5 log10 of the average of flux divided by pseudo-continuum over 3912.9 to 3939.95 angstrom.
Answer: 0.48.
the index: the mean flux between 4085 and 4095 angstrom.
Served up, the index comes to 3.84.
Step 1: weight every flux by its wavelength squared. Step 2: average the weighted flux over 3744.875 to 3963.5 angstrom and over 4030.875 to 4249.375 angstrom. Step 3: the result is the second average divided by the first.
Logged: 1.69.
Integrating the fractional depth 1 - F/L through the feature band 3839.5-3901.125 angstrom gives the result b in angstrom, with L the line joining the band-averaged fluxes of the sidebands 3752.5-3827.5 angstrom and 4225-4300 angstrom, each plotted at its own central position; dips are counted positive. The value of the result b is 6.83 angstrom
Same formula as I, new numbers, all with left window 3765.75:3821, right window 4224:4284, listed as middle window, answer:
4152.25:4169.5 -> -0.16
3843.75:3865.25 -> 0.14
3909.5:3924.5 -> 0.07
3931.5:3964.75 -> 0.38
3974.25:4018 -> -0.10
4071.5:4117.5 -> -0.12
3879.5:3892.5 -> 0.26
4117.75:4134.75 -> -0.14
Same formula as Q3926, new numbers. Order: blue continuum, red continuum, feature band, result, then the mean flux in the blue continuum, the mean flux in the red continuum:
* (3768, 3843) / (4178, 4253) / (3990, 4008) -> -0.14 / 2.53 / 3.54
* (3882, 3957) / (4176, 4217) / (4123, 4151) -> -0.11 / 2.35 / 3.64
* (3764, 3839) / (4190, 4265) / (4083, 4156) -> -0.12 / 2.57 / 3.52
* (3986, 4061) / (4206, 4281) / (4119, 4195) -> -0.06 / 3.52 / 3.46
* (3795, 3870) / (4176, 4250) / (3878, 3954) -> 0.13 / 2.4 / 3.55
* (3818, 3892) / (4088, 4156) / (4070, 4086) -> -0.02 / 2.27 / 3.65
